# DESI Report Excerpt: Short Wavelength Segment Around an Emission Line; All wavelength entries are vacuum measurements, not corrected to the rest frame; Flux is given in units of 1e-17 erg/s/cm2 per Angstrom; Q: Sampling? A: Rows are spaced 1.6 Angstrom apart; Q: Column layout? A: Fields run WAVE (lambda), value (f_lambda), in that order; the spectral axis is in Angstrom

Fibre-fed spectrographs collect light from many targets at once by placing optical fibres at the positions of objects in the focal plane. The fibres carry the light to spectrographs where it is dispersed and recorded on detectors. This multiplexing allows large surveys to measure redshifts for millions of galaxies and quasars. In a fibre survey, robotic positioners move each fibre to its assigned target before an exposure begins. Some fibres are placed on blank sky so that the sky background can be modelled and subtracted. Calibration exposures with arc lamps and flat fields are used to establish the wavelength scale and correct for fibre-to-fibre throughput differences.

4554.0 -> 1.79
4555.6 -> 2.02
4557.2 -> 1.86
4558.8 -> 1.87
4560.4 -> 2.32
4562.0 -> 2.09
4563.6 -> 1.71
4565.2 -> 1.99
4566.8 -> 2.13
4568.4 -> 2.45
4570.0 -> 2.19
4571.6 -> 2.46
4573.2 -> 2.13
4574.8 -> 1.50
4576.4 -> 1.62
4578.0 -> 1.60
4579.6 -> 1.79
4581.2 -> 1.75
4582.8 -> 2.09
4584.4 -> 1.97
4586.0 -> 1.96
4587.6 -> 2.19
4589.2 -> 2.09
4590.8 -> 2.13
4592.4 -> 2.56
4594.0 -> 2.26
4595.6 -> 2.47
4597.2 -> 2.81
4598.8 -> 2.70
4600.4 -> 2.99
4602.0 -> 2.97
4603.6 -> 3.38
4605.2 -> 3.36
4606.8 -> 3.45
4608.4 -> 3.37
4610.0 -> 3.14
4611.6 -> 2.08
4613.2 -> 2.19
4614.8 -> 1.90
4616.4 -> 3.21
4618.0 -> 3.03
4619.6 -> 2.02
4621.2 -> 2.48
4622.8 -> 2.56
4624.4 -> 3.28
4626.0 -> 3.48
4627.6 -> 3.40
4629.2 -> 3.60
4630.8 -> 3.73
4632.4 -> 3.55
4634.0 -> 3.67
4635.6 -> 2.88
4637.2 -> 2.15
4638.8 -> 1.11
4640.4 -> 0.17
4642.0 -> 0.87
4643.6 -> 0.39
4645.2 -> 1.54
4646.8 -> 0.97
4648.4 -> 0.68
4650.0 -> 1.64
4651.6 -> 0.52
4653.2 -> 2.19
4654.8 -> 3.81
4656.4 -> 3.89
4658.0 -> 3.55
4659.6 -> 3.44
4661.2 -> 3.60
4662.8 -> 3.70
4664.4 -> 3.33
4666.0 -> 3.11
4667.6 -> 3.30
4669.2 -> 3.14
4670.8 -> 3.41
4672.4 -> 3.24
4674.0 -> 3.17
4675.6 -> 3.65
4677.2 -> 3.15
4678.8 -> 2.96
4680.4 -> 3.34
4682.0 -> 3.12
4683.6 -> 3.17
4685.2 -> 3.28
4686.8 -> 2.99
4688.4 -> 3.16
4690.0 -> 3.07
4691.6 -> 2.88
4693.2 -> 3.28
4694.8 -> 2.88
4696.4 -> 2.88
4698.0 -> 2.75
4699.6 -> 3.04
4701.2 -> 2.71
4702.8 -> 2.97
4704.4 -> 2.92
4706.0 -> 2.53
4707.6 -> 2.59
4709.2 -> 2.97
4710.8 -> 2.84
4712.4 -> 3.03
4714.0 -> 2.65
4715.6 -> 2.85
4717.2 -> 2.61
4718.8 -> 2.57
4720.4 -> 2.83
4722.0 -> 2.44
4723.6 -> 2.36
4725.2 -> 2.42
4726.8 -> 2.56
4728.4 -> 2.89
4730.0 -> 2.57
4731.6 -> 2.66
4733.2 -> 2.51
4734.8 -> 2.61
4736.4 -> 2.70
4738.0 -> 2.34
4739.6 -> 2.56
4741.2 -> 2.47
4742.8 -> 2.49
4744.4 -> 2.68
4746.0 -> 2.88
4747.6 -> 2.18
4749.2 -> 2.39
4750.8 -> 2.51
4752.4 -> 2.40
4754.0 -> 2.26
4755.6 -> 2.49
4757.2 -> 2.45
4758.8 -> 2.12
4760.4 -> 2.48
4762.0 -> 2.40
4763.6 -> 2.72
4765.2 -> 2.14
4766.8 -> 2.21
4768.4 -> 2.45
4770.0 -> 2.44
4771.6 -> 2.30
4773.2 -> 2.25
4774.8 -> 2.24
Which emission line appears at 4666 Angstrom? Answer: C IV 1549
